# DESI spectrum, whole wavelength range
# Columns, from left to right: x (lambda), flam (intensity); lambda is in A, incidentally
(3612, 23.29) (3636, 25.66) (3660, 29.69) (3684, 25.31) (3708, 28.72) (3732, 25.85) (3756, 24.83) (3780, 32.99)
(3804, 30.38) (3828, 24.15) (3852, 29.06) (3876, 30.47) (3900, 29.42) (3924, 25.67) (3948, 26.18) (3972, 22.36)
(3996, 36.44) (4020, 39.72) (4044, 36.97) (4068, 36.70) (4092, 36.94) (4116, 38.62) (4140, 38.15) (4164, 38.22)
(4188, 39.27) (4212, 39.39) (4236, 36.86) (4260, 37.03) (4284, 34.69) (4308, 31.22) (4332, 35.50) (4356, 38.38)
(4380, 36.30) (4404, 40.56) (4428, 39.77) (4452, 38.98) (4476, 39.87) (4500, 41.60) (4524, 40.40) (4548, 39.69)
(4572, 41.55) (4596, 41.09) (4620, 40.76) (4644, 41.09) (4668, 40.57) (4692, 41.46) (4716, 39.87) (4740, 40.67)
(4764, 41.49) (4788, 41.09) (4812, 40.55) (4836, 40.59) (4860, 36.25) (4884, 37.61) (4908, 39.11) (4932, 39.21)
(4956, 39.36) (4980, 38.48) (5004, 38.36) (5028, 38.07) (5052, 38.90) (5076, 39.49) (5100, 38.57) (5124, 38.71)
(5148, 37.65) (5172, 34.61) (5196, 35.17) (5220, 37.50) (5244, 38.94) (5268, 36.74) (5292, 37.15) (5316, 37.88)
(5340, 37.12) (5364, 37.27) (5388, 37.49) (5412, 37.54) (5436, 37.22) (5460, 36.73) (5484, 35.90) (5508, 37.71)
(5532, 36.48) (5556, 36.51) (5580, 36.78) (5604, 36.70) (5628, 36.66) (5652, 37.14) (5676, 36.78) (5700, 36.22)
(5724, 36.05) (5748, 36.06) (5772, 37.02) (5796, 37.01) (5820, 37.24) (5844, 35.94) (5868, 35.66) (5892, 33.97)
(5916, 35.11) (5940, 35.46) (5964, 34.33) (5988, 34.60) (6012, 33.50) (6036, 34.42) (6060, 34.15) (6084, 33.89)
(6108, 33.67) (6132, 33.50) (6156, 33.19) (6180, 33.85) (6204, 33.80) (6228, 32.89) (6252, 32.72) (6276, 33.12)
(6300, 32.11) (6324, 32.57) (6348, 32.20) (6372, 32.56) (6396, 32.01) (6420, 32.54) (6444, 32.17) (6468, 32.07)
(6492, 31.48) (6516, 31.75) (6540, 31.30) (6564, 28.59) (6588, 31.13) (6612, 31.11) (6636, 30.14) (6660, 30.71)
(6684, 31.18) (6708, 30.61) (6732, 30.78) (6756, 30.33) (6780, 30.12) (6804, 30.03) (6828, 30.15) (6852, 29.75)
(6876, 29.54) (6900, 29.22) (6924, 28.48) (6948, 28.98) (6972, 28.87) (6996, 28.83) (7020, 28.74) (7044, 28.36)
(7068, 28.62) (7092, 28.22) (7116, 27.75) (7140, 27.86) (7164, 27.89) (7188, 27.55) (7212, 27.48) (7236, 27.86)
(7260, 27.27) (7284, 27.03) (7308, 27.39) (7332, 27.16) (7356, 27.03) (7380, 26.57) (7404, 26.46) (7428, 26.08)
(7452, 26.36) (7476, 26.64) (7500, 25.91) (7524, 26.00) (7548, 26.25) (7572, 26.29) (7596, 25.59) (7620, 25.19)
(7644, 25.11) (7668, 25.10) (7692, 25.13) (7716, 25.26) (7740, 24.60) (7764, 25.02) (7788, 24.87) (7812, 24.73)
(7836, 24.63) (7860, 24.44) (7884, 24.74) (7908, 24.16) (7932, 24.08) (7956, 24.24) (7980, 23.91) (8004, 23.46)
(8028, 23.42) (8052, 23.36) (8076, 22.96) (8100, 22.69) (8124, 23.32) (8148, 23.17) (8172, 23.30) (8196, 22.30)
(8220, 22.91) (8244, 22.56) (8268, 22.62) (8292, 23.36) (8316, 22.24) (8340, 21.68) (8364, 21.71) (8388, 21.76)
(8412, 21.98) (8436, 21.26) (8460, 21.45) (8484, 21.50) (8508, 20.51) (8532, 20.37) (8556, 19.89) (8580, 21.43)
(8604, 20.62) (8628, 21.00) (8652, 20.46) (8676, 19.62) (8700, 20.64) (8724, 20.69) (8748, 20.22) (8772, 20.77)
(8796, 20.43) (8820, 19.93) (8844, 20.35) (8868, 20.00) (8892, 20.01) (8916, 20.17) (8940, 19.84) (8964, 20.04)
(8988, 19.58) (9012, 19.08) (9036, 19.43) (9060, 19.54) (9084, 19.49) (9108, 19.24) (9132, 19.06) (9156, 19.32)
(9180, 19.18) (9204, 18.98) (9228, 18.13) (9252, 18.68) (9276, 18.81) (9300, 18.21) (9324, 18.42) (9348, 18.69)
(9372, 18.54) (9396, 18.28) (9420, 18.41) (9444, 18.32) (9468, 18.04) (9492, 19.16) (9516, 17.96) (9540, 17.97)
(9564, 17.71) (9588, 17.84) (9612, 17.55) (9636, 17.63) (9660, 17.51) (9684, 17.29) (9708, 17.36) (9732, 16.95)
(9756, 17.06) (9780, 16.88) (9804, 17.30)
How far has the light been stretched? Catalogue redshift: 0.000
